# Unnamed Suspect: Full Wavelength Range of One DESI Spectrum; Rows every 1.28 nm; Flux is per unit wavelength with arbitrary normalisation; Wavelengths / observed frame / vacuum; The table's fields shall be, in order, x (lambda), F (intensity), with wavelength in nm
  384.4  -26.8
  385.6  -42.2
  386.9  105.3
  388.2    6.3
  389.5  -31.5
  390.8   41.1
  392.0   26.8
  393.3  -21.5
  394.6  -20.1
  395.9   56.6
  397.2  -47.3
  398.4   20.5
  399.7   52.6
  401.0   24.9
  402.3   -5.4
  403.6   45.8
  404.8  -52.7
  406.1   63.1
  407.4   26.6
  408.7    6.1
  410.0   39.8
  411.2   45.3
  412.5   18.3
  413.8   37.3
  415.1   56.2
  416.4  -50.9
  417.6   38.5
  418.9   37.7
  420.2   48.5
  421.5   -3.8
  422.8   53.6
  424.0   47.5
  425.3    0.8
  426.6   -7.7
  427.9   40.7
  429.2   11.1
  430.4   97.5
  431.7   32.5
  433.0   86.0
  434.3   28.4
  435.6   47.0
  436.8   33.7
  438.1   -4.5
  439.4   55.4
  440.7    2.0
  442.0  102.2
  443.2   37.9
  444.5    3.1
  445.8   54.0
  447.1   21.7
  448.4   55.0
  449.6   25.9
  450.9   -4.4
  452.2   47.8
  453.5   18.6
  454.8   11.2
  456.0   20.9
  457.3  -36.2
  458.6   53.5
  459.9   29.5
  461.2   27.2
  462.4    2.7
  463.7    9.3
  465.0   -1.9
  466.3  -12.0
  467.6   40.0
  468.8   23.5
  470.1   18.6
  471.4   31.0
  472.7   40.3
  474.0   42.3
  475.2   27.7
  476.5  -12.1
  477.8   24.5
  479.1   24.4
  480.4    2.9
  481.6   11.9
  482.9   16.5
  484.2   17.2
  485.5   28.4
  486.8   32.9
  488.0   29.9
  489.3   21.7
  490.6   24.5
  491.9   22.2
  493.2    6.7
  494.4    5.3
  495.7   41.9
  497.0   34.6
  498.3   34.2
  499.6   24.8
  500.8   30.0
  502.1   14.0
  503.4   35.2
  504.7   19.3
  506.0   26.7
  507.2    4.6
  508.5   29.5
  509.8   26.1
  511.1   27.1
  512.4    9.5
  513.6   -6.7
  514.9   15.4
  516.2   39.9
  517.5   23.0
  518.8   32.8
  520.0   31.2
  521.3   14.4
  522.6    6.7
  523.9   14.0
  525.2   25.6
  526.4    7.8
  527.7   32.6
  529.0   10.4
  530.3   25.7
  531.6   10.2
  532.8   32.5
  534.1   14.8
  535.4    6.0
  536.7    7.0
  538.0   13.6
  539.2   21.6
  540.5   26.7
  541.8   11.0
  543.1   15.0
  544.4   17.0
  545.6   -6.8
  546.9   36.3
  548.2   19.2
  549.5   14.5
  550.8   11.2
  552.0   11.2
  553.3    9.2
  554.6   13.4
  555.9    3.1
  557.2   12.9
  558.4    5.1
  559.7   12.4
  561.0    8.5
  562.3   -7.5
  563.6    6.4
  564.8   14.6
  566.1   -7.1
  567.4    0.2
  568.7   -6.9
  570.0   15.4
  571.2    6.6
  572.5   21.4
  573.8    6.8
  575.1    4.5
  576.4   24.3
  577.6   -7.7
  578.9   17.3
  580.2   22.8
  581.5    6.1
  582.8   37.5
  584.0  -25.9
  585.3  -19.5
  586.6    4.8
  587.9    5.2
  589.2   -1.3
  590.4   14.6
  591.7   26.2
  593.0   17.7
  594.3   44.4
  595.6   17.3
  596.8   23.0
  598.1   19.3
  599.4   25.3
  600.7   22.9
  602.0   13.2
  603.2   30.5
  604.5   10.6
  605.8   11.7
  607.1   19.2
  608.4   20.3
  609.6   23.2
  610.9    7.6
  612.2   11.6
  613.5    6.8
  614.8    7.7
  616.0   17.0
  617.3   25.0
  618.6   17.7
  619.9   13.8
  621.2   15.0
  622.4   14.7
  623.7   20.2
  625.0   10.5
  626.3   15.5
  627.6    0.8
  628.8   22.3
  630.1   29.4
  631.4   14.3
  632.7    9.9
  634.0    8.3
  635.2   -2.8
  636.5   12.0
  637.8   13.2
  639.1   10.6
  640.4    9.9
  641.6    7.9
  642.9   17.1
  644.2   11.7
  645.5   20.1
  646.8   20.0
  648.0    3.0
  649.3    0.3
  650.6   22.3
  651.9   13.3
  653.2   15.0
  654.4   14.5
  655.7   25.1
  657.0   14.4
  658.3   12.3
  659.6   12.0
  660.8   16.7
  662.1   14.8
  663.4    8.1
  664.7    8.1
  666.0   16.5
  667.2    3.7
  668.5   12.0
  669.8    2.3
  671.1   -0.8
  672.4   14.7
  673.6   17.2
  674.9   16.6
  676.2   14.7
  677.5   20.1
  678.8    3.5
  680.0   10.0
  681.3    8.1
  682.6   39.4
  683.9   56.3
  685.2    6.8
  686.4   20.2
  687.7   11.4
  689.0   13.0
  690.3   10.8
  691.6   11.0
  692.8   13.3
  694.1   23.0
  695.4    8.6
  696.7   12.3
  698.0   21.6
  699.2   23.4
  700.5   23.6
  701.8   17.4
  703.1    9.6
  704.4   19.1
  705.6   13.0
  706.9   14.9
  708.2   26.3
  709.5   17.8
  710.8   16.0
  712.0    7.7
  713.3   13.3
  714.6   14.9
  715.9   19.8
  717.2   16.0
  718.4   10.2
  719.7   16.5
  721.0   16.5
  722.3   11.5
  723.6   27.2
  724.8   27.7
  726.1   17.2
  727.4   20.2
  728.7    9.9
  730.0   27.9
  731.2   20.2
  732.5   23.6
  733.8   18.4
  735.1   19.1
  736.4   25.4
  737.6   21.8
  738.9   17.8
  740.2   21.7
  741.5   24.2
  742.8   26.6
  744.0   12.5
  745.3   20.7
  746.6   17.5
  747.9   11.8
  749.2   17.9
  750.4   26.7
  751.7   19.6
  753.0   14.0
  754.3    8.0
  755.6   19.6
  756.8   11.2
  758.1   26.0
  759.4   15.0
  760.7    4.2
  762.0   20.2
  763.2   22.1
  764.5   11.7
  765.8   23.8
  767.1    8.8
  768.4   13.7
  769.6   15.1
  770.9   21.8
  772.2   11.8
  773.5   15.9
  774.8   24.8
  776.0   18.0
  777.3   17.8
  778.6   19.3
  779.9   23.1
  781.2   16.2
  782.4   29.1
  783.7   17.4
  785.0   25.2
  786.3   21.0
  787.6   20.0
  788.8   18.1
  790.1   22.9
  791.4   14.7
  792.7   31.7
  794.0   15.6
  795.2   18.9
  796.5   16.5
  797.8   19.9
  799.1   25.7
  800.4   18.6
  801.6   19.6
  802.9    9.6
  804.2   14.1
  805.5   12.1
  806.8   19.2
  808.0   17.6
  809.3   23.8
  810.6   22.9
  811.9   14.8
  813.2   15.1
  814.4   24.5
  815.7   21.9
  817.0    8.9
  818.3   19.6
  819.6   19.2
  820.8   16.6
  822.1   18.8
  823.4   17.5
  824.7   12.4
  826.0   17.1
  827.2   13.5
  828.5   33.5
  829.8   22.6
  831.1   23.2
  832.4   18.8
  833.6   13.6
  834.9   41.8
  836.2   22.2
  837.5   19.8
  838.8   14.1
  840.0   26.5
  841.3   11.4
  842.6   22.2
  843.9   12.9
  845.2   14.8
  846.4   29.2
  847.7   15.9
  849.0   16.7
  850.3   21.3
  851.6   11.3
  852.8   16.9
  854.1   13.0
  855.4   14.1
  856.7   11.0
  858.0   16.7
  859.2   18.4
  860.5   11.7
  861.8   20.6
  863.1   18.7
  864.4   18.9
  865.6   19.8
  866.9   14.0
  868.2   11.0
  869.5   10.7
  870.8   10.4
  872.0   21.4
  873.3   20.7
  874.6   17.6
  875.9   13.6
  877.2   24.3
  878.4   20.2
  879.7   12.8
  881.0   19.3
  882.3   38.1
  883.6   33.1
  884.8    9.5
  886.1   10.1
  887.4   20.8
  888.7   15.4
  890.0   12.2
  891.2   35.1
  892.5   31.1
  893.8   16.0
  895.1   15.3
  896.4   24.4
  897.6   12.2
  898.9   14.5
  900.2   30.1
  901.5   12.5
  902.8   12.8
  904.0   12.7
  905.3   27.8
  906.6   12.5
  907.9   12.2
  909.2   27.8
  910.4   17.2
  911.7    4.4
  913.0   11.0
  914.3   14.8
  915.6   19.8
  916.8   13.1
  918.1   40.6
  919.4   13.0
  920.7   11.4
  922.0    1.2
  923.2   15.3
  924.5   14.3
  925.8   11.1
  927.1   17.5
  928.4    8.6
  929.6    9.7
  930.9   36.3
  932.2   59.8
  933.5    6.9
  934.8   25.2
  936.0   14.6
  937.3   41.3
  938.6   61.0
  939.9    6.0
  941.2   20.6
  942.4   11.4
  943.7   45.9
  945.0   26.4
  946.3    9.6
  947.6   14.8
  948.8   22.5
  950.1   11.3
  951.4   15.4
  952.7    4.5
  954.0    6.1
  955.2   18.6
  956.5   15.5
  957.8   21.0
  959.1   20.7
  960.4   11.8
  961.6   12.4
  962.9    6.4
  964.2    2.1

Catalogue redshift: 0.83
